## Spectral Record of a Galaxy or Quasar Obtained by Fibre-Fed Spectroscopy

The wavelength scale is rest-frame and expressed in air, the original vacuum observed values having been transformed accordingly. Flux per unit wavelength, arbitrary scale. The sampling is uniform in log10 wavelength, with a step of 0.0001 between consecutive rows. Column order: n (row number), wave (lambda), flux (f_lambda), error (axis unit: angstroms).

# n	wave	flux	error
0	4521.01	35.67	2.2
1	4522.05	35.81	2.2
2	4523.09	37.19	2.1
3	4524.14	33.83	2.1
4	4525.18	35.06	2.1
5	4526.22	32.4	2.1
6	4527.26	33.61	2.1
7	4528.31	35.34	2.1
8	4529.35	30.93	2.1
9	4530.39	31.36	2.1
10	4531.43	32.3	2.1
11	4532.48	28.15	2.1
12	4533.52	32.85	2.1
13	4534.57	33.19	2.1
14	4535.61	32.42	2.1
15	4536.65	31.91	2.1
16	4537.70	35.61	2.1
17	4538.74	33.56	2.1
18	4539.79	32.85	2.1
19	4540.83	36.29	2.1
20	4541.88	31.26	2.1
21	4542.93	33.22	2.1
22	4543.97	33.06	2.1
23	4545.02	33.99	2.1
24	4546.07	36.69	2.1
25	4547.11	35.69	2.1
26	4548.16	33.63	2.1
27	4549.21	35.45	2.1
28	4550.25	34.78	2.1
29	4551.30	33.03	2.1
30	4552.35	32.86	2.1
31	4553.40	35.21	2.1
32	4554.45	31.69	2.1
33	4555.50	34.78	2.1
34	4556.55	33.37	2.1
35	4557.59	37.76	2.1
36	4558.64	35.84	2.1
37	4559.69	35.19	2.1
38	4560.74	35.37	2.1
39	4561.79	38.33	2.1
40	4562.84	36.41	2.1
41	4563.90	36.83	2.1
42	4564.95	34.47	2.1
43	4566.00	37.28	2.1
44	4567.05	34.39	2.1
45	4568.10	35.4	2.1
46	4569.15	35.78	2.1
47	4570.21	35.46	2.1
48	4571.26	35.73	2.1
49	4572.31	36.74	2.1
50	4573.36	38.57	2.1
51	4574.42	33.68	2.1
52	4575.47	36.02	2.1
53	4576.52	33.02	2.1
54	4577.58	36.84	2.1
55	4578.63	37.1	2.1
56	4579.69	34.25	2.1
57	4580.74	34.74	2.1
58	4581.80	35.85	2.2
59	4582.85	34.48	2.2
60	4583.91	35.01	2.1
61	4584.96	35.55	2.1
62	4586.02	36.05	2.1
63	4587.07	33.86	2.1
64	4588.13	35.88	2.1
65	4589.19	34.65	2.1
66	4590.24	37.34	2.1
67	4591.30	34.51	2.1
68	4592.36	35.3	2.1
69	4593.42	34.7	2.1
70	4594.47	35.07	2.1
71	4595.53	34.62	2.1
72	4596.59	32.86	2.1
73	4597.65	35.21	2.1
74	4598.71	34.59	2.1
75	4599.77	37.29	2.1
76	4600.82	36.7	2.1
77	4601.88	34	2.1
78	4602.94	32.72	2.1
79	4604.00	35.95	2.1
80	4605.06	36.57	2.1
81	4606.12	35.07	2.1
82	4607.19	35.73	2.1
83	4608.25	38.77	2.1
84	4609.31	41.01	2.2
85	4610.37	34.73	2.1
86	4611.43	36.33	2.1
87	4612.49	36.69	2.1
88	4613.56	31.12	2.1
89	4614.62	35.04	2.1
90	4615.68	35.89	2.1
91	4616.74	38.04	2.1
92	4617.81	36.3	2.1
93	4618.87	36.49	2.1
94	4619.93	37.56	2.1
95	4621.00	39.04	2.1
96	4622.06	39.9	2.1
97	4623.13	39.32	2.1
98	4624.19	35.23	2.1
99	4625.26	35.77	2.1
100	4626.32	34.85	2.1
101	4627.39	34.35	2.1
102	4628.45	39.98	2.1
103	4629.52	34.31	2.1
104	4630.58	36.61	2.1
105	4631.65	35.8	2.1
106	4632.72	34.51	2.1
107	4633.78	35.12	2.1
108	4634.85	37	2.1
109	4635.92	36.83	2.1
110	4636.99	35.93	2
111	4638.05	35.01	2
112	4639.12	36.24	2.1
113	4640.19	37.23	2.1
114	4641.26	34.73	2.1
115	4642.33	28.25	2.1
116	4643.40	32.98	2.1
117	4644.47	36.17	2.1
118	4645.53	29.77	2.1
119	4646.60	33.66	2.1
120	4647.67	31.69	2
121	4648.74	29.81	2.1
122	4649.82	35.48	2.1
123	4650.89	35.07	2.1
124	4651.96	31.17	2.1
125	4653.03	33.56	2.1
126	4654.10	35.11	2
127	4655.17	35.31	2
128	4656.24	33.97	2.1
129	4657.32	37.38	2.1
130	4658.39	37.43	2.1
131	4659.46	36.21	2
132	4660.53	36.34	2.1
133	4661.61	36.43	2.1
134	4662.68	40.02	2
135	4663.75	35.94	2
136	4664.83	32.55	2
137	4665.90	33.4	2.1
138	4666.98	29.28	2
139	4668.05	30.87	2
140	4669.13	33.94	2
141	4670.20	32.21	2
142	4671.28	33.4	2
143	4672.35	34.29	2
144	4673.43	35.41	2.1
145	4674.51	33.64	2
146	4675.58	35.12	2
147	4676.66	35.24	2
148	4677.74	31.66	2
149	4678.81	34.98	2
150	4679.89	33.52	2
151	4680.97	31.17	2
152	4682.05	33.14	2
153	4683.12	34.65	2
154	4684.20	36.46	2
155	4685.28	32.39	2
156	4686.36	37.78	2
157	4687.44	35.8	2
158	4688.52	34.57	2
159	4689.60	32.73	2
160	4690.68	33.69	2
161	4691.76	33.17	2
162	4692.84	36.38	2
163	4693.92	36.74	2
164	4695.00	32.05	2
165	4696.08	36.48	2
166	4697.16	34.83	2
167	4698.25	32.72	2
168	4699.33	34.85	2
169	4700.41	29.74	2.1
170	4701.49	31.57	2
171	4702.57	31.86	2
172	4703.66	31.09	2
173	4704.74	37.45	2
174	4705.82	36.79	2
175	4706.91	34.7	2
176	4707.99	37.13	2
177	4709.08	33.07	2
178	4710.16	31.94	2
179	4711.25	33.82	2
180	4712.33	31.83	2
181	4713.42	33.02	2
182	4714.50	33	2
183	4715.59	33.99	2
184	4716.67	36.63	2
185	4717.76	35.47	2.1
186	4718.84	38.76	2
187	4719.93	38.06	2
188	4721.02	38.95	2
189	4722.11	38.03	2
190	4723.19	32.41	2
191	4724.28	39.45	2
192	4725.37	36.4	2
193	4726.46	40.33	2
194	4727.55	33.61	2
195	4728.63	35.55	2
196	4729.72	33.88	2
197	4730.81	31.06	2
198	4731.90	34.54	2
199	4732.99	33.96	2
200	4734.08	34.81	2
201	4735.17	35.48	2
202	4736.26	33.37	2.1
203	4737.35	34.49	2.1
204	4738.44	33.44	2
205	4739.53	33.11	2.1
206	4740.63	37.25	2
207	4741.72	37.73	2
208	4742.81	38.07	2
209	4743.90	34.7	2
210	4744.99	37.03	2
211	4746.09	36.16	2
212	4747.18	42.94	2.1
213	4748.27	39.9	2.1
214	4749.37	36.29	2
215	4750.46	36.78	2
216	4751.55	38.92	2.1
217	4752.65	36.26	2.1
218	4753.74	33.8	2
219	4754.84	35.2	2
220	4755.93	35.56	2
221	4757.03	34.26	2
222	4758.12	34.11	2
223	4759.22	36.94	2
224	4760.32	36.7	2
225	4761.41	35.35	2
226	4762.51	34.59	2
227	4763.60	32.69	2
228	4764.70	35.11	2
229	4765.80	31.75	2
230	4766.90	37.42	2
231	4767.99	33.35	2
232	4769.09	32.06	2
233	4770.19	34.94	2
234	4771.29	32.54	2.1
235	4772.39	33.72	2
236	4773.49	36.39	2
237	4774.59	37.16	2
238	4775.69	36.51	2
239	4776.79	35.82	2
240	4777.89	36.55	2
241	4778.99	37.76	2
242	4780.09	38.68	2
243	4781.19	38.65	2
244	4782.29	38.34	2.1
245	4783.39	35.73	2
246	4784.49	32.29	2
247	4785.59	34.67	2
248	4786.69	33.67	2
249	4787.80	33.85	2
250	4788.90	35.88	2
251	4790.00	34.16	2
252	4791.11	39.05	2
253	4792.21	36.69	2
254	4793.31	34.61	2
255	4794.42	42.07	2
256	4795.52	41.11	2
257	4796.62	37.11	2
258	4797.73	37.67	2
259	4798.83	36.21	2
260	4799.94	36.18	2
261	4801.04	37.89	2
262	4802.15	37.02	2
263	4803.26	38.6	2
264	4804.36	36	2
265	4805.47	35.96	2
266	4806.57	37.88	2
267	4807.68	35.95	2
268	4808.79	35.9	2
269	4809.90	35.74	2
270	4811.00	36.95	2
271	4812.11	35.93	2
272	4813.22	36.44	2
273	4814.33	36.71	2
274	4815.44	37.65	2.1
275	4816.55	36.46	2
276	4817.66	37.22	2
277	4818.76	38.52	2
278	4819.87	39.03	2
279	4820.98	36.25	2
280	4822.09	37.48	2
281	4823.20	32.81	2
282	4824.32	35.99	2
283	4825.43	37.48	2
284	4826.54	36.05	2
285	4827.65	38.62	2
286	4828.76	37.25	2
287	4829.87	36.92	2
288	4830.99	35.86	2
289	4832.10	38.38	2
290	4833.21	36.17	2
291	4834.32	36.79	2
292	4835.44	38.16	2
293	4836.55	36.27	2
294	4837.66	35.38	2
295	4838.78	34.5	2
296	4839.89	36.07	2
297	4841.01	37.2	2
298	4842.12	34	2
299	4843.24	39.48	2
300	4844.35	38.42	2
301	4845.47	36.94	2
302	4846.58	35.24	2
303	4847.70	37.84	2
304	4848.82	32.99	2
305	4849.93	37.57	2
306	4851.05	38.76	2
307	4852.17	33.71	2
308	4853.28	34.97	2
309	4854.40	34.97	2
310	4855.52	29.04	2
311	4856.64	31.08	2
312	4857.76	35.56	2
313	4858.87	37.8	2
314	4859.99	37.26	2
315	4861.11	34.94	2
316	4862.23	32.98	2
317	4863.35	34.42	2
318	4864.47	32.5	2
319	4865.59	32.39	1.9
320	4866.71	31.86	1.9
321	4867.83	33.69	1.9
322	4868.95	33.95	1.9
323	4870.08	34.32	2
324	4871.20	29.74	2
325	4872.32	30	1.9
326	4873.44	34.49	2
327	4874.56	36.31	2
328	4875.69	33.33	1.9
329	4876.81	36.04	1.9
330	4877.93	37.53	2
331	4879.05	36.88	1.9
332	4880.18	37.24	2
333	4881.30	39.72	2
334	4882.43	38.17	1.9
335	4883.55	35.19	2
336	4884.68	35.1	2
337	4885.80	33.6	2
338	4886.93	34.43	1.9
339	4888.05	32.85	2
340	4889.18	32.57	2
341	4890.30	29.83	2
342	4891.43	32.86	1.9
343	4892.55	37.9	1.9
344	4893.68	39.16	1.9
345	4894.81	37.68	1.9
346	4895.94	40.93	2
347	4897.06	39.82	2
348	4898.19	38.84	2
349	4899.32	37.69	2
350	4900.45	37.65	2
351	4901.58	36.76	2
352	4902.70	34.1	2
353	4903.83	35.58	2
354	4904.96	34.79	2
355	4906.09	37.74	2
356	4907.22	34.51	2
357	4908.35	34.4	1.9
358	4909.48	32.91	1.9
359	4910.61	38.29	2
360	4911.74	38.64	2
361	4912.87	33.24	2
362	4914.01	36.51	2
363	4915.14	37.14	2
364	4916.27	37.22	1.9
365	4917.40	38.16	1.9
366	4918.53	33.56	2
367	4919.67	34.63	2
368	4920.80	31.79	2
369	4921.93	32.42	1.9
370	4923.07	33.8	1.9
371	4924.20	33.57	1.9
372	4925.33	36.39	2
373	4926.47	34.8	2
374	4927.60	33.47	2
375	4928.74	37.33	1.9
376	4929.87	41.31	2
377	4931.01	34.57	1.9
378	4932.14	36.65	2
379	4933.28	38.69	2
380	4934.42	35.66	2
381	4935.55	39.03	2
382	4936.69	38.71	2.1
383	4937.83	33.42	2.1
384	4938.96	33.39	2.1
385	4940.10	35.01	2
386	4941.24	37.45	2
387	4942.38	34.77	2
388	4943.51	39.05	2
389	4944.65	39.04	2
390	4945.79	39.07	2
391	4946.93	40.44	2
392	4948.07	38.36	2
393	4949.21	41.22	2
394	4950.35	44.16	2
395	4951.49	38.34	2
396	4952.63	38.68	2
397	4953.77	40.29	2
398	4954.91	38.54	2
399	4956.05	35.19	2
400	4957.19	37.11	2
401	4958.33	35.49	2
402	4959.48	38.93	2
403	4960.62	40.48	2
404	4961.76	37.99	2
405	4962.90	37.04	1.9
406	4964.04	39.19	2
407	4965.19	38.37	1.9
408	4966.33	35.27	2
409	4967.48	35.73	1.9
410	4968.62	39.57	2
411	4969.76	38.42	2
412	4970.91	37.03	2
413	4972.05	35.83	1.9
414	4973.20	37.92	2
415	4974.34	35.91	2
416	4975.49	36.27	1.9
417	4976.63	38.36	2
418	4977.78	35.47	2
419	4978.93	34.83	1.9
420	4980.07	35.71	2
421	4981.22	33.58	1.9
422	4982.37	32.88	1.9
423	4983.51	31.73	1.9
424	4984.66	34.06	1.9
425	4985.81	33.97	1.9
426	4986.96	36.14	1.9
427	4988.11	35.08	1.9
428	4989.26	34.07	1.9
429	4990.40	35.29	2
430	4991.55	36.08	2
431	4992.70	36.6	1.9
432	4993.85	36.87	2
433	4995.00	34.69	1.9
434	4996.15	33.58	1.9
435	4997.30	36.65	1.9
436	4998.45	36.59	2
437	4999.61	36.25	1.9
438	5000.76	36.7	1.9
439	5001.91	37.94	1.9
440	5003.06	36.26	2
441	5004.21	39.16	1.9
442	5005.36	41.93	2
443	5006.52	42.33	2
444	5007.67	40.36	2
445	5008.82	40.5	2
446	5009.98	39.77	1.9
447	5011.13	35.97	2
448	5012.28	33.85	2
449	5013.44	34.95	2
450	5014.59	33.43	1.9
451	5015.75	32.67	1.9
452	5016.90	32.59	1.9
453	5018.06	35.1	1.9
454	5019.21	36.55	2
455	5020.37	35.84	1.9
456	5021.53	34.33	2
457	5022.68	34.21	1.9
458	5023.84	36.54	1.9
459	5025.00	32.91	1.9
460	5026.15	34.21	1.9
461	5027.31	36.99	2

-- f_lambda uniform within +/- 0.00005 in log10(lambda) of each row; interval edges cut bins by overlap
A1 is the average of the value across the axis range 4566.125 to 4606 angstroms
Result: 35.3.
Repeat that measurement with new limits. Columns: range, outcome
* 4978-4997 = 34.7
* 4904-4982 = 36.8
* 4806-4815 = 36.4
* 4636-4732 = 34.4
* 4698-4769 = 35.2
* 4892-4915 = 36.8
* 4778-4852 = 36.7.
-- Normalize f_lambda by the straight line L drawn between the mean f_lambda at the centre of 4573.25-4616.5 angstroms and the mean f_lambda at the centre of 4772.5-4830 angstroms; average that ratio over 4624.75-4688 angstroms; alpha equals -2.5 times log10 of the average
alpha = 0.04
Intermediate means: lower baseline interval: 35.4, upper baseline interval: 36.7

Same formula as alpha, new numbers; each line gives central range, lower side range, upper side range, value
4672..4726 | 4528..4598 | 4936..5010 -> 0.03 mag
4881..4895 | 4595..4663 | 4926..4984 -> 0.05 mag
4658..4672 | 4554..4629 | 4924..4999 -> 0.05 mag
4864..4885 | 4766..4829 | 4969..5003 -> 0.05 mag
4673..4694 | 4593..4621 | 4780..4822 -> 0.06 mag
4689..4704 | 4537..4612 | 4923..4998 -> 0.07 mag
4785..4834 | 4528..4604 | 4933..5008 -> -0.02 mag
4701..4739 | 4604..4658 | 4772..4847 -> 0.04 mag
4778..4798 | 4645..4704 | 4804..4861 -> -0.03 mag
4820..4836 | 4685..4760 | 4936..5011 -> -0.02 mag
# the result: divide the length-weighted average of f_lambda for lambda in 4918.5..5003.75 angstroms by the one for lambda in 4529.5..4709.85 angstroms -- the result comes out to 1.05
